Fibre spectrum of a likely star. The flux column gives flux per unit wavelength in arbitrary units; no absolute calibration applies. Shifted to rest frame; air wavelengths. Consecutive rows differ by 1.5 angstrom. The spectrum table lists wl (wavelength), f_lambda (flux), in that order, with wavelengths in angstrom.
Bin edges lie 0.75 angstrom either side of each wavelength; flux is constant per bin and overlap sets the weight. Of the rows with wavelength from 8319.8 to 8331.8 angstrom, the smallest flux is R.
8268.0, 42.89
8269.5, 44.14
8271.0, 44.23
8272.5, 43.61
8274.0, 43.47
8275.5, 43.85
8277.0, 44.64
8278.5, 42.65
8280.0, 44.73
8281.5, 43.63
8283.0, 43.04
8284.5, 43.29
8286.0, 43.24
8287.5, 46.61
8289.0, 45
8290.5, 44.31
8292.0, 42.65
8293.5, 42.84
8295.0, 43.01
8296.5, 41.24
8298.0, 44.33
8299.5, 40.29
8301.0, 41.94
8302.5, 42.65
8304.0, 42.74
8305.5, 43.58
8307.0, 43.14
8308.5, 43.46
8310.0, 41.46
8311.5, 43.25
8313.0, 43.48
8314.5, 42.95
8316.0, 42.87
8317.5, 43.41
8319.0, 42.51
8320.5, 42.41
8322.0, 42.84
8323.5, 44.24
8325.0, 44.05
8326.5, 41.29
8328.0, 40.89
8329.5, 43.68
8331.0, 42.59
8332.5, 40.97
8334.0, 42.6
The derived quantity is 40.89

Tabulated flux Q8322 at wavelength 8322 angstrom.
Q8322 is 42.84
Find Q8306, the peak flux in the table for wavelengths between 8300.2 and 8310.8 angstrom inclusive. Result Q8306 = 43.58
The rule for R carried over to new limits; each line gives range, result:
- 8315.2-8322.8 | 42.41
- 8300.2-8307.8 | 41.94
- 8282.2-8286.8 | 43.04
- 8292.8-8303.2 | 40.29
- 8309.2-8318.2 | 41.46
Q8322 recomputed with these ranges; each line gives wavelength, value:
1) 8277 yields 44.64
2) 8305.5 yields 43.58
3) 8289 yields 45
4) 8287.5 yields 46.61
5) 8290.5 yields 44.31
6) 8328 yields 40.89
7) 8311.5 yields 43.25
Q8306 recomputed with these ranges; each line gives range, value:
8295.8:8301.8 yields 44.33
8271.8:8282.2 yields 44.73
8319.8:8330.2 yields 44.24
